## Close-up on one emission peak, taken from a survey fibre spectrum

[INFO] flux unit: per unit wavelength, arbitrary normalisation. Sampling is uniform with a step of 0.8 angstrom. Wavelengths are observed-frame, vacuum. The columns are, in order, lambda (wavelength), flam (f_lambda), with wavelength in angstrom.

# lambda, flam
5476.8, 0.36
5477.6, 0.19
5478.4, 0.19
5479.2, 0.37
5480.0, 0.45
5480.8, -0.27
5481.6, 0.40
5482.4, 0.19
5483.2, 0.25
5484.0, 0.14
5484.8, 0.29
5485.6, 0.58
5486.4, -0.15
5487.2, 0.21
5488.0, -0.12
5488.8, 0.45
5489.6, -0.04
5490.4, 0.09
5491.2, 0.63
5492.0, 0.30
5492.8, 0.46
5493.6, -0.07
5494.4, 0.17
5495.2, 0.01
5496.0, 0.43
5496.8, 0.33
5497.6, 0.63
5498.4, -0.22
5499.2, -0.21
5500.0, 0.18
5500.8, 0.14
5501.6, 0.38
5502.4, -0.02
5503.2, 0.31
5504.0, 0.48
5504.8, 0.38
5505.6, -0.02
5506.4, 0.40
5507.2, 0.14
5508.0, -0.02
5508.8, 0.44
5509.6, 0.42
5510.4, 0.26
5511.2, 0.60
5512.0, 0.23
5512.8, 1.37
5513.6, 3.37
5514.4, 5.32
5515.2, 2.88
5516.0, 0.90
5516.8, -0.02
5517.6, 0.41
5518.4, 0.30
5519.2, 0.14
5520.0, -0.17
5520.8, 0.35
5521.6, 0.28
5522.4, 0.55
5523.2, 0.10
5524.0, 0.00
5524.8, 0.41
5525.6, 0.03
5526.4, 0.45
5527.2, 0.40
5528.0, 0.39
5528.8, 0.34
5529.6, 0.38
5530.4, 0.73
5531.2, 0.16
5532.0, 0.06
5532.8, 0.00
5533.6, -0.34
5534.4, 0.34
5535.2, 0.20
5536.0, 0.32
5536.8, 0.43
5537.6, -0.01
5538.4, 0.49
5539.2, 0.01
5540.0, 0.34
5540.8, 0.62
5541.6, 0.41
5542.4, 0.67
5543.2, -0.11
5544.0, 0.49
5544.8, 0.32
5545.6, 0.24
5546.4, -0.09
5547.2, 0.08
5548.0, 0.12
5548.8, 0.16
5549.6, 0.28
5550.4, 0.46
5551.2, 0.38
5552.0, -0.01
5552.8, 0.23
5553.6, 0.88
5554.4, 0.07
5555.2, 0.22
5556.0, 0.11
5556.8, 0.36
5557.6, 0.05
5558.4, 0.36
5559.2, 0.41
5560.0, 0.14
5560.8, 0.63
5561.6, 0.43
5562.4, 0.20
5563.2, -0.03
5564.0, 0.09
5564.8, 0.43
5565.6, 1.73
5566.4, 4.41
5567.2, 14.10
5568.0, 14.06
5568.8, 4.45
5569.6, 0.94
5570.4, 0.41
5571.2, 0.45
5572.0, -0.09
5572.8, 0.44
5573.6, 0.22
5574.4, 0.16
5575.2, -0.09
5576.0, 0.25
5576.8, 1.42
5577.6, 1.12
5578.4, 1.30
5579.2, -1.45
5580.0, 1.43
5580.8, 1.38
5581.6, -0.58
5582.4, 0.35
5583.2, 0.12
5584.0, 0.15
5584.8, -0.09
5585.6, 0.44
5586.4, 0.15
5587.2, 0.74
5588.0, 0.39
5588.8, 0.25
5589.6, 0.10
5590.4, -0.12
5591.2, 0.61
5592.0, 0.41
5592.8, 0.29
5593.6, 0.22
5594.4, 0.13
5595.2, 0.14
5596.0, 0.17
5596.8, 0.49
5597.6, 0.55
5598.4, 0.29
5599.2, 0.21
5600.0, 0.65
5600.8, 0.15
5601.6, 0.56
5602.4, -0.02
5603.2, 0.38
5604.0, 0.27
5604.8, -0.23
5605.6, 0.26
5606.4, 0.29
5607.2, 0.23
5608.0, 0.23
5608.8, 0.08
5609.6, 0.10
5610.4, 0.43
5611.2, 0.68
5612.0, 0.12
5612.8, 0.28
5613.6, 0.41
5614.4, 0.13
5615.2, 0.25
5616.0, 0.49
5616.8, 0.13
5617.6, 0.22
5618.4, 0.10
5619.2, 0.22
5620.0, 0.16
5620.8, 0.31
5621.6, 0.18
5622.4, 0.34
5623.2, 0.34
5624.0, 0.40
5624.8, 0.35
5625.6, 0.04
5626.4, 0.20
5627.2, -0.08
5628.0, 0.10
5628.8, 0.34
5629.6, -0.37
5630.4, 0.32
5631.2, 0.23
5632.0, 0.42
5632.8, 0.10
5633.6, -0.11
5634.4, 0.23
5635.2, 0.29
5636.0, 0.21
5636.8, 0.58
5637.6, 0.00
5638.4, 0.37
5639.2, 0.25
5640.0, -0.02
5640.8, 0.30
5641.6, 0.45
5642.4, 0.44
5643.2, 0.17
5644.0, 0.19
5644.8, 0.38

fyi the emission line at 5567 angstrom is [O III] 5007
